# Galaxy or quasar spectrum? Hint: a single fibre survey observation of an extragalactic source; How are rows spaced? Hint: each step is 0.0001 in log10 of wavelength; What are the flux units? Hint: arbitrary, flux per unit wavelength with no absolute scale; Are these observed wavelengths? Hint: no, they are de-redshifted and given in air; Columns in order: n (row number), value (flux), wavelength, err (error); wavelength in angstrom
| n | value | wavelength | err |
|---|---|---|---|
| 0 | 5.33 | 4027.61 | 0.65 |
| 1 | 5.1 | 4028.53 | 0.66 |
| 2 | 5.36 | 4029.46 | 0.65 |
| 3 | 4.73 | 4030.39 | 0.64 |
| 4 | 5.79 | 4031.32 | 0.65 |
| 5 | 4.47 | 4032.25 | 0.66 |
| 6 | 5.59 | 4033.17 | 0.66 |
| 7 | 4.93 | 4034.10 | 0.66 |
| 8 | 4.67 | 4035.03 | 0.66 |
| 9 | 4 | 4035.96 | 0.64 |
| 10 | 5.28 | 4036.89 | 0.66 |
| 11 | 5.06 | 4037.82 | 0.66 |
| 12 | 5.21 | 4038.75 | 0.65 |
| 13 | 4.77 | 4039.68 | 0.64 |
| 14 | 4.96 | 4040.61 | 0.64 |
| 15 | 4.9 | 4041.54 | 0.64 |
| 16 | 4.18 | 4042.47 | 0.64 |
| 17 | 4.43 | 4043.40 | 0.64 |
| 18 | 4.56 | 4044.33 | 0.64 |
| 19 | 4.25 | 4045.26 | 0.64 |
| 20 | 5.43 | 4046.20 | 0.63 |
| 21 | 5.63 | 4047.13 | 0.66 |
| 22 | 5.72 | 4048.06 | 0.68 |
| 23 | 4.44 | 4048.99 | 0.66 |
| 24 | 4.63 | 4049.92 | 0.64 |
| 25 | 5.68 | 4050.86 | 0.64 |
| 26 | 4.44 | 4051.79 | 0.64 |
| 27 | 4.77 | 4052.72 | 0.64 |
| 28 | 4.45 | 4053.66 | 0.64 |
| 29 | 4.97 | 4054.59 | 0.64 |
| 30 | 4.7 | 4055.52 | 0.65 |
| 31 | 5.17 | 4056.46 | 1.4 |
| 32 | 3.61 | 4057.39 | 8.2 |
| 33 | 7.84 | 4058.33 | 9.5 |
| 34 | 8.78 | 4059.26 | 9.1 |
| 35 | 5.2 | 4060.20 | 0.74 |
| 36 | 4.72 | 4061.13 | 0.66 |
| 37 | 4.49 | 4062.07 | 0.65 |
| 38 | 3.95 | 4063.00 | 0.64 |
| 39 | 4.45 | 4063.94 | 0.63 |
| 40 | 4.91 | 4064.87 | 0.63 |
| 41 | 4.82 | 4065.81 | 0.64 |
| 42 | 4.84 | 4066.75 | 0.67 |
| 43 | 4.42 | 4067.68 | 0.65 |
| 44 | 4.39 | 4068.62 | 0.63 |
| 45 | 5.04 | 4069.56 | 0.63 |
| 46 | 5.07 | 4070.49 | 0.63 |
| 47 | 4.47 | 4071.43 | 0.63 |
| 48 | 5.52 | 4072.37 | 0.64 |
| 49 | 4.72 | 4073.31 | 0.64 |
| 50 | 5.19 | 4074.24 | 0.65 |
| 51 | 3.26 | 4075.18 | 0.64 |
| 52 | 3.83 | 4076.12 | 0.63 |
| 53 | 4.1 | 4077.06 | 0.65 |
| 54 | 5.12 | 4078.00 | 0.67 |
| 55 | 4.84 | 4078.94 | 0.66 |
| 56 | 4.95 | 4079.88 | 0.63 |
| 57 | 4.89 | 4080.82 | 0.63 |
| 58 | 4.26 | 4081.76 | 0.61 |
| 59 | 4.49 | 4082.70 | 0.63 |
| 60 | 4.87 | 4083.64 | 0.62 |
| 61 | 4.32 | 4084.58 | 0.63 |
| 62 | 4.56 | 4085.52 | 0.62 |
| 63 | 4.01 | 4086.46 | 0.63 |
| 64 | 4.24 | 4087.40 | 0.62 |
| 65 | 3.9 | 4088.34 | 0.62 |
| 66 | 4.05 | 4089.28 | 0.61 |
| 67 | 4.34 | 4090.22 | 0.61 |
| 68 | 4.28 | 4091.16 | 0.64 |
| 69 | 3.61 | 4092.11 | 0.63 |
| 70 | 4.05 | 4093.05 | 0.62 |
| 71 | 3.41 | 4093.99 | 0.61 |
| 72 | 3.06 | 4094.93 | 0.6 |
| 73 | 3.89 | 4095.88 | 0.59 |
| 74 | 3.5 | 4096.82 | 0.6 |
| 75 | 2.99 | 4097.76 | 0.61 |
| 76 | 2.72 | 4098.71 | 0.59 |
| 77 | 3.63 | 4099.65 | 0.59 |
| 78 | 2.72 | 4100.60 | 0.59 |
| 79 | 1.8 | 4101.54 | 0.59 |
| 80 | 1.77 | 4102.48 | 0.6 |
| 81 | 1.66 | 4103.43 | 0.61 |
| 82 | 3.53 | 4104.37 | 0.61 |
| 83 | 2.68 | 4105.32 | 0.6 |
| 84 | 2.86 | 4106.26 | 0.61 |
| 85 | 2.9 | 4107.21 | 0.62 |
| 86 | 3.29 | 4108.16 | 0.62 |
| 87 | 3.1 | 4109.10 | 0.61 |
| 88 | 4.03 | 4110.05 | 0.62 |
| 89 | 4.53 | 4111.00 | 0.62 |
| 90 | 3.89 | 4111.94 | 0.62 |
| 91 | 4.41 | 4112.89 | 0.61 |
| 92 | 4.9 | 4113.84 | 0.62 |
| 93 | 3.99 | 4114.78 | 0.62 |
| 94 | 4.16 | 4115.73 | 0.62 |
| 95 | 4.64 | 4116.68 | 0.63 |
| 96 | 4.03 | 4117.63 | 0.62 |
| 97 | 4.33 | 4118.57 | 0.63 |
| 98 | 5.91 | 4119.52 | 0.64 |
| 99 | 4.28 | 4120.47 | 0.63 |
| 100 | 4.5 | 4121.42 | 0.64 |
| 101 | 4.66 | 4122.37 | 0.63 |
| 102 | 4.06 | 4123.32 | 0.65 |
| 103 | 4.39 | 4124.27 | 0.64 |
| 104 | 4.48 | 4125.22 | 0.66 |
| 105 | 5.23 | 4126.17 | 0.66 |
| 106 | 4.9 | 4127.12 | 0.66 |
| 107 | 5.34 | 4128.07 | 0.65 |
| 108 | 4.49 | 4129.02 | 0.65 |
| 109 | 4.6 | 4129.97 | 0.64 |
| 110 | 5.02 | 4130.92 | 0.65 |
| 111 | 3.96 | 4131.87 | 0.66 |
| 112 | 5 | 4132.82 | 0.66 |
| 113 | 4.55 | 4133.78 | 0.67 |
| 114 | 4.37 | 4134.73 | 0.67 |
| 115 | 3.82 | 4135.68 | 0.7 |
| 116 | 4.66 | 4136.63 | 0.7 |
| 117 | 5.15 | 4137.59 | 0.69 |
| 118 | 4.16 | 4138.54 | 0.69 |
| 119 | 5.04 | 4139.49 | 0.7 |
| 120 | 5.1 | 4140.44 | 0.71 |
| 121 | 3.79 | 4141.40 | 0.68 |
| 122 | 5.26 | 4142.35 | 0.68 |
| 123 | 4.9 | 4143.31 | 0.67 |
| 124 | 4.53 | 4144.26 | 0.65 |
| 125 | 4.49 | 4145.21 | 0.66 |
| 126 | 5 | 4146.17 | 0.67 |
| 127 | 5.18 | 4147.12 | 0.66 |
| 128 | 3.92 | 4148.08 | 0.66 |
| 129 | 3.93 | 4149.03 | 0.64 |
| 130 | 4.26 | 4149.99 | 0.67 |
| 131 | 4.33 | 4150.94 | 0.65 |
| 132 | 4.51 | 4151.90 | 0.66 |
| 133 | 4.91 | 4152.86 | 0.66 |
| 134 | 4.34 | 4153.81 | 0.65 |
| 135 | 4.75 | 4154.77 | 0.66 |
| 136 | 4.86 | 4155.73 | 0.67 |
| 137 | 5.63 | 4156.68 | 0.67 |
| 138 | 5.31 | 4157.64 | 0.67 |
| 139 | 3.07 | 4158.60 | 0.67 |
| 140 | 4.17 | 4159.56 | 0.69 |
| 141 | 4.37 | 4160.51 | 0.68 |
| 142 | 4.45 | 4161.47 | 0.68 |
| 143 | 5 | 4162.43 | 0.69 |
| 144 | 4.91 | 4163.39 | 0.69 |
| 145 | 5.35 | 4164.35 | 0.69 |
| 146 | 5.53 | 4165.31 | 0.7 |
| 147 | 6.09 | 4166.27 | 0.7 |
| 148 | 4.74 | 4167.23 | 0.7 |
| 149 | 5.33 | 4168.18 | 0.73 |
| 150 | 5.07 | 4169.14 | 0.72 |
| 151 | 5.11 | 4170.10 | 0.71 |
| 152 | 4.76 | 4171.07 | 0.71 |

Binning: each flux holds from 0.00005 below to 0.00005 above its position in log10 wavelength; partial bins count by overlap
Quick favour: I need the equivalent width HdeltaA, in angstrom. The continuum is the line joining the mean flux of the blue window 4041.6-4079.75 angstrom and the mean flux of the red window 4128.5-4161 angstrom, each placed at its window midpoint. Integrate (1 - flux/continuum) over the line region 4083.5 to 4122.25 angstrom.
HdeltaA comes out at 8.1 angstrom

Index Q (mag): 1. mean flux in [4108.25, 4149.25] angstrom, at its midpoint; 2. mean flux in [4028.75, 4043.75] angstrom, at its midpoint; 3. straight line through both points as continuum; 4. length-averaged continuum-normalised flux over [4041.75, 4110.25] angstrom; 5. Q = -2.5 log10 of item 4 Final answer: 0.110 mag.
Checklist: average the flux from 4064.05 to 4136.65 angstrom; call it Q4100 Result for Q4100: 4.15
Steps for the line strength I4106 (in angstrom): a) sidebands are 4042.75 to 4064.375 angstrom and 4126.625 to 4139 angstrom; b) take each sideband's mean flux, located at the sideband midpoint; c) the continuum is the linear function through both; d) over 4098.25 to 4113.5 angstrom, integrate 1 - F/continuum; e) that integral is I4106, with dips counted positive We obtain 5.3 angstrom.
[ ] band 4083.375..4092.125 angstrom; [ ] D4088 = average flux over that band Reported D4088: 4.23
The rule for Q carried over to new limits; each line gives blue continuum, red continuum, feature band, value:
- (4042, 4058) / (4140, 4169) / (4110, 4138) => 0.048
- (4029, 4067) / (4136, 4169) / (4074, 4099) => 0.194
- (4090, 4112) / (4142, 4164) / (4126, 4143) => -0.140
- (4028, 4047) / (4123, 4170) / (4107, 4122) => 0.135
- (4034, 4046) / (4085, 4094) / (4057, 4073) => -0.159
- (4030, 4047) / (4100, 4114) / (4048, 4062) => -0.179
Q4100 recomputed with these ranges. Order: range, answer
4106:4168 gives 4.54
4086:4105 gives 3.35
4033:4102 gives 4.55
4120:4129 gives 4.64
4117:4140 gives 4.62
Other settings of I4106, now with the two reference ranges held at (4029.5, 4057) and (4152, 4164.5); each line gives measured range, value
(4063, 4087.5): 1.2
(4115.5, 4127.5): 0.4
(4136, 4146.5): 0.0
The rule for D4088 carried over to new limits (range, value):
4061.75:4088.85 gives 4.55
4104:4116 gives 3.71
